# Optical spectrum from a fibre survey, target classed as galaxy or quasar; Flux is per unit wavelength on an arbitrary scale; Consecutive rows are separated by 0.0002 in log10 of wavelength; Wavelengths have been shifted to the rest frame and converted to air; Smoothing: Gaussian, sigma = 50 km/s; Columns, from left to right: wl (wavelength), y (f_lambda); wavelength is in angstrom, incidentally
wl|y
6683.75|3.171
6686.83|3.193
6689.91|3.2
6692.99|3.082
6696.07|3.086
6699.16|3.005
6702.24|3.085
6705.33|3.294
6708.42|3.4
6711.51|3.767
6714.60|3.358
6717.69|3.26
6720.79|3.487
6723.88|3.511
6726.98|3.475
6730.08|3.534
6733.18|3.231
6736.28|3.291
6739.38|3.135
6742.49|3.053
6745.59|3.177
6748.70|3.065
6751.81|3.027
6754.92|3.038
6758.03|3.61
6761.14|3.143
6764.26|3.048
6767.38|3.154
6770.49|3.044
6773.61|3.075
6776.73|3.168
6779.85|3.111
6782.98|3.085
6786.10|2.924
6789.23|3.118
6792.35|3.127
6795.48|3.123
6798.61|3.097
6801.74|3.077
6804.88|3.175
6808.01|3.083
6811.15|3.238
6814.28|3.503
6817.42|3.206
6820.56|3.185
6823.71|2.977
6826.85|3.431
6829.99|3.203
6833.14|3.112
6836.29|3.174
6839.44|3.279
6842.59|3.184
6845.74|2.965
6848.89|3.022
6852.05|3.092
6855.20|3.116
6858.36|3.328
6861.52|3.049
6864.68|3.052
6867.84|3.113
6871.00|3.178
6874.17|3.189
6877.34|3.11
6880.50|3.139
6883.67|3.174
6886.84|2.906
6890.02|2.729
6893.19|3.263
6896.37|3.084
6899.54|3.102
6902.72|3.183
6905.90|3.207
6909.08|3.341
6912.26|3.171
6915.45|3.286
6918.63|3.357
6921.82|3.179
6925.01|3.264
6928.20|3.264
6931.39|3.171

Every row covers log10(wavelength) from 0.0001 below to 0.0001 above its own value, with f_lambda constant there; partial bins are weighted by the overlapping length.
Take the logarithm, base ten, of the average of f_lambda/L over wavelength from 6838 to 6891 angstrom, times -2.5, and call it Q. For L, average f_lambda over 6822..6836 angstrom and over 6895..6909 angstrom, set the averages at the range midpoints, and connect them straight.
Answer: 0.03 mag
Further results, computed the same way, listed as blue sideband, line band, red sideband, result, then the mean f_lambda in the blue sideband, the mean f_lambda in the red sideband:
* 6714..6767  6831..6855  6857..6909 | 0.01 mag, 3.26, 3.12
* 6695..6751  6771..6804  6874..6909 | 0.04 mag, 3.29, 3.11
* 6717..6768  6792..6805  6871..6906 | 0.03 mag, 3.25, 3.1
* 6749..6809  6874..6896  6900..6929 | 0.05 mag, 3.12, 3.24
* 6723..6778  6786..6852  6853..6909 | 0.00 mag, 3.21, 3.12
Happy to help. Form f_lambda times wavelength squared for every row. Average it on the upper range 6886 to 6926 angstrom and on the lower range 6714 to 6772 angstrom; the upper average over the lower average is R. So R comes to 1.02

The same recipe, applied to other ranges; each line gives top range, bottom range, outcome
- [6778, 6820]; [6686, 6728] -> 0.98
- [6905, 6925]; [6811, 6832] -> 1.03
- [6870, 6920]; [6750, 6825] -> 1.04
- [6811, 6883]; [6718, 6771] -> 1.01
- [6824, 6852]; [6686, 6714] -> 1.01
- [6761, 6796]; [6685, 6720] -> 0.97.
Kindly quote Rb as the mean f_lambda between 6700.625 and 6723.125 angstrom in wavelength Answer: 3.38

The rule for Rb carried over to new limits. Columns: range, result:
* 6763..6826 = 3.13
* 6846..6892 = 3.08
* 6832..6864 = 3.13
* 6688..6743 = 3.3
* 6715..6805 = 3.19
